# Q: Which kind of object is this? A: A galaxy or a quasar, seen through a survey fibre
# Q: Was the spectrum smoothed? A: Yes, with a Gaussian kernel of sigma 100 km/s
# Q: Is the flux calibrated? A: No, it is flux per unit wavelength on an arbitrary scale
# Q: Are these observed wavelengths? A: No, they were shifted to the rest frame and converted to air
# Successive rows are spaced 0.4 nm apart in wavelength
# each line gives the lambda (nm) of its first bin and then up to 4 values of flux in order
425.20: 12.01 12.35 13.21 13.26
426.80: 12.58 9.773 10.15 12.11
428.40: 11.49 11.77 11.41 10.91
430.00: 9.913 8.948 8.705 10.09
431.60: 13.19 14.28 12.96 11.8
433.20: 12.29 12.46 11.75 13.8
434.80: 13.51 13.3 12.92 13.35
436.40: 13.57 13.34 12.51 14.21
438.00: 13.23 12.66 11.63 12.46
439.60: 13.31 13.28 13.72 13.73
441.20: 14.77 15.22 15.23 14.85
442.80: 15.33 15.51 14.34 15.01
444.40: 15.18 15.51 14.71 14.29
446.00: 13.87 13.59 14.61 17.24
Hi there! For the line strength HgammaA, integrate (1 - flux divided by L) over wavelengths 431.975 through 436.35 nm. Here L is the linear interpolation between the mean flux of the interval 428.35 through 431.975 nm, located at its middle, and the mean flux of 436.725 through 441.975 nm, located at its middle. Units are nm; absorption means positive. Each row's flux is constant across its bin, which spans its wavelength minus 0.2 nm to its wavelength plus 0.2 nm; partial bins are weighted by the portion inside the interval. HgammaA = -0.34 nm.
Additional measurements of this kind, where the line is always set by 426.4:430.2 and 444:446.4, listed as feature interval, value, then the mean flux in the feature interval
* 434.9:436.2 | -0.05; 13.2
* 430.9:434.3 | -0.05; 12.3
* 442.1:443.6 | -0.10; 15.1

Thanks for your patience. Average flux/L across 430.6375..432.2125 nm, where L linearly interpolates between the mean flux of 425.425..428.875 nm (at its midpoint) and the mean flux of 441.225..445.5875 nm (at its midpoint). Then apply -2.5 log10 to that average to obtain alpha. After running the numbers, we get 0.09 mag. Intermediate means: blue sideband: 11.9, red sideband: 15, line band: 11.6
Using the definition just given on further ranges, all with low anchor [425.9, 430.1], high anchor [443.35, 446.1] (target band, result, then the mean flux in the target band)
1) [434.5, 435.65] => -0.04 mag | 13.3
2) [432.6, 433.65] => 0.03 mag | 12.1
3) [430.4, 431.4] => 0.28 mag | 9.31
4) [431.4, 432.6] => -0.10 mag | 13.5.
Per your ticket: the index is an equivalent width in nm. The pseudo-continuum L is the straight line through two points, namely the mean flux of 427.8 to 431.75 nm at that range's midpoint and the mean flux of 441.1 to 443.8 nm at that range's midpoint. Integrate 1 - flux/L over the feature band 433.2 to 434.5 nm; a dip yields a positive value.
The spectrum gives -0.04 nm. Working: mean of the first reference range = 10.8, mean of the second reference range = 15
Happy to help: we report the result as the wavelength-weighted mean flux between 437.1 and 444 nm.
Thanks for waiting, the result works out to 13.9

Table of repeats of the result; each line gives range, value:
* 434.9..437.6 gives 13.3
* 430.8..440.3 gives 12.8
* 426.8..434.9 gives 11.6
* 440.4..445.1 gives 14.9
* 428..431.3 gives 10.5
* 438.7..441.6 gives 13.5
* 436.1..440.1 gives 13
